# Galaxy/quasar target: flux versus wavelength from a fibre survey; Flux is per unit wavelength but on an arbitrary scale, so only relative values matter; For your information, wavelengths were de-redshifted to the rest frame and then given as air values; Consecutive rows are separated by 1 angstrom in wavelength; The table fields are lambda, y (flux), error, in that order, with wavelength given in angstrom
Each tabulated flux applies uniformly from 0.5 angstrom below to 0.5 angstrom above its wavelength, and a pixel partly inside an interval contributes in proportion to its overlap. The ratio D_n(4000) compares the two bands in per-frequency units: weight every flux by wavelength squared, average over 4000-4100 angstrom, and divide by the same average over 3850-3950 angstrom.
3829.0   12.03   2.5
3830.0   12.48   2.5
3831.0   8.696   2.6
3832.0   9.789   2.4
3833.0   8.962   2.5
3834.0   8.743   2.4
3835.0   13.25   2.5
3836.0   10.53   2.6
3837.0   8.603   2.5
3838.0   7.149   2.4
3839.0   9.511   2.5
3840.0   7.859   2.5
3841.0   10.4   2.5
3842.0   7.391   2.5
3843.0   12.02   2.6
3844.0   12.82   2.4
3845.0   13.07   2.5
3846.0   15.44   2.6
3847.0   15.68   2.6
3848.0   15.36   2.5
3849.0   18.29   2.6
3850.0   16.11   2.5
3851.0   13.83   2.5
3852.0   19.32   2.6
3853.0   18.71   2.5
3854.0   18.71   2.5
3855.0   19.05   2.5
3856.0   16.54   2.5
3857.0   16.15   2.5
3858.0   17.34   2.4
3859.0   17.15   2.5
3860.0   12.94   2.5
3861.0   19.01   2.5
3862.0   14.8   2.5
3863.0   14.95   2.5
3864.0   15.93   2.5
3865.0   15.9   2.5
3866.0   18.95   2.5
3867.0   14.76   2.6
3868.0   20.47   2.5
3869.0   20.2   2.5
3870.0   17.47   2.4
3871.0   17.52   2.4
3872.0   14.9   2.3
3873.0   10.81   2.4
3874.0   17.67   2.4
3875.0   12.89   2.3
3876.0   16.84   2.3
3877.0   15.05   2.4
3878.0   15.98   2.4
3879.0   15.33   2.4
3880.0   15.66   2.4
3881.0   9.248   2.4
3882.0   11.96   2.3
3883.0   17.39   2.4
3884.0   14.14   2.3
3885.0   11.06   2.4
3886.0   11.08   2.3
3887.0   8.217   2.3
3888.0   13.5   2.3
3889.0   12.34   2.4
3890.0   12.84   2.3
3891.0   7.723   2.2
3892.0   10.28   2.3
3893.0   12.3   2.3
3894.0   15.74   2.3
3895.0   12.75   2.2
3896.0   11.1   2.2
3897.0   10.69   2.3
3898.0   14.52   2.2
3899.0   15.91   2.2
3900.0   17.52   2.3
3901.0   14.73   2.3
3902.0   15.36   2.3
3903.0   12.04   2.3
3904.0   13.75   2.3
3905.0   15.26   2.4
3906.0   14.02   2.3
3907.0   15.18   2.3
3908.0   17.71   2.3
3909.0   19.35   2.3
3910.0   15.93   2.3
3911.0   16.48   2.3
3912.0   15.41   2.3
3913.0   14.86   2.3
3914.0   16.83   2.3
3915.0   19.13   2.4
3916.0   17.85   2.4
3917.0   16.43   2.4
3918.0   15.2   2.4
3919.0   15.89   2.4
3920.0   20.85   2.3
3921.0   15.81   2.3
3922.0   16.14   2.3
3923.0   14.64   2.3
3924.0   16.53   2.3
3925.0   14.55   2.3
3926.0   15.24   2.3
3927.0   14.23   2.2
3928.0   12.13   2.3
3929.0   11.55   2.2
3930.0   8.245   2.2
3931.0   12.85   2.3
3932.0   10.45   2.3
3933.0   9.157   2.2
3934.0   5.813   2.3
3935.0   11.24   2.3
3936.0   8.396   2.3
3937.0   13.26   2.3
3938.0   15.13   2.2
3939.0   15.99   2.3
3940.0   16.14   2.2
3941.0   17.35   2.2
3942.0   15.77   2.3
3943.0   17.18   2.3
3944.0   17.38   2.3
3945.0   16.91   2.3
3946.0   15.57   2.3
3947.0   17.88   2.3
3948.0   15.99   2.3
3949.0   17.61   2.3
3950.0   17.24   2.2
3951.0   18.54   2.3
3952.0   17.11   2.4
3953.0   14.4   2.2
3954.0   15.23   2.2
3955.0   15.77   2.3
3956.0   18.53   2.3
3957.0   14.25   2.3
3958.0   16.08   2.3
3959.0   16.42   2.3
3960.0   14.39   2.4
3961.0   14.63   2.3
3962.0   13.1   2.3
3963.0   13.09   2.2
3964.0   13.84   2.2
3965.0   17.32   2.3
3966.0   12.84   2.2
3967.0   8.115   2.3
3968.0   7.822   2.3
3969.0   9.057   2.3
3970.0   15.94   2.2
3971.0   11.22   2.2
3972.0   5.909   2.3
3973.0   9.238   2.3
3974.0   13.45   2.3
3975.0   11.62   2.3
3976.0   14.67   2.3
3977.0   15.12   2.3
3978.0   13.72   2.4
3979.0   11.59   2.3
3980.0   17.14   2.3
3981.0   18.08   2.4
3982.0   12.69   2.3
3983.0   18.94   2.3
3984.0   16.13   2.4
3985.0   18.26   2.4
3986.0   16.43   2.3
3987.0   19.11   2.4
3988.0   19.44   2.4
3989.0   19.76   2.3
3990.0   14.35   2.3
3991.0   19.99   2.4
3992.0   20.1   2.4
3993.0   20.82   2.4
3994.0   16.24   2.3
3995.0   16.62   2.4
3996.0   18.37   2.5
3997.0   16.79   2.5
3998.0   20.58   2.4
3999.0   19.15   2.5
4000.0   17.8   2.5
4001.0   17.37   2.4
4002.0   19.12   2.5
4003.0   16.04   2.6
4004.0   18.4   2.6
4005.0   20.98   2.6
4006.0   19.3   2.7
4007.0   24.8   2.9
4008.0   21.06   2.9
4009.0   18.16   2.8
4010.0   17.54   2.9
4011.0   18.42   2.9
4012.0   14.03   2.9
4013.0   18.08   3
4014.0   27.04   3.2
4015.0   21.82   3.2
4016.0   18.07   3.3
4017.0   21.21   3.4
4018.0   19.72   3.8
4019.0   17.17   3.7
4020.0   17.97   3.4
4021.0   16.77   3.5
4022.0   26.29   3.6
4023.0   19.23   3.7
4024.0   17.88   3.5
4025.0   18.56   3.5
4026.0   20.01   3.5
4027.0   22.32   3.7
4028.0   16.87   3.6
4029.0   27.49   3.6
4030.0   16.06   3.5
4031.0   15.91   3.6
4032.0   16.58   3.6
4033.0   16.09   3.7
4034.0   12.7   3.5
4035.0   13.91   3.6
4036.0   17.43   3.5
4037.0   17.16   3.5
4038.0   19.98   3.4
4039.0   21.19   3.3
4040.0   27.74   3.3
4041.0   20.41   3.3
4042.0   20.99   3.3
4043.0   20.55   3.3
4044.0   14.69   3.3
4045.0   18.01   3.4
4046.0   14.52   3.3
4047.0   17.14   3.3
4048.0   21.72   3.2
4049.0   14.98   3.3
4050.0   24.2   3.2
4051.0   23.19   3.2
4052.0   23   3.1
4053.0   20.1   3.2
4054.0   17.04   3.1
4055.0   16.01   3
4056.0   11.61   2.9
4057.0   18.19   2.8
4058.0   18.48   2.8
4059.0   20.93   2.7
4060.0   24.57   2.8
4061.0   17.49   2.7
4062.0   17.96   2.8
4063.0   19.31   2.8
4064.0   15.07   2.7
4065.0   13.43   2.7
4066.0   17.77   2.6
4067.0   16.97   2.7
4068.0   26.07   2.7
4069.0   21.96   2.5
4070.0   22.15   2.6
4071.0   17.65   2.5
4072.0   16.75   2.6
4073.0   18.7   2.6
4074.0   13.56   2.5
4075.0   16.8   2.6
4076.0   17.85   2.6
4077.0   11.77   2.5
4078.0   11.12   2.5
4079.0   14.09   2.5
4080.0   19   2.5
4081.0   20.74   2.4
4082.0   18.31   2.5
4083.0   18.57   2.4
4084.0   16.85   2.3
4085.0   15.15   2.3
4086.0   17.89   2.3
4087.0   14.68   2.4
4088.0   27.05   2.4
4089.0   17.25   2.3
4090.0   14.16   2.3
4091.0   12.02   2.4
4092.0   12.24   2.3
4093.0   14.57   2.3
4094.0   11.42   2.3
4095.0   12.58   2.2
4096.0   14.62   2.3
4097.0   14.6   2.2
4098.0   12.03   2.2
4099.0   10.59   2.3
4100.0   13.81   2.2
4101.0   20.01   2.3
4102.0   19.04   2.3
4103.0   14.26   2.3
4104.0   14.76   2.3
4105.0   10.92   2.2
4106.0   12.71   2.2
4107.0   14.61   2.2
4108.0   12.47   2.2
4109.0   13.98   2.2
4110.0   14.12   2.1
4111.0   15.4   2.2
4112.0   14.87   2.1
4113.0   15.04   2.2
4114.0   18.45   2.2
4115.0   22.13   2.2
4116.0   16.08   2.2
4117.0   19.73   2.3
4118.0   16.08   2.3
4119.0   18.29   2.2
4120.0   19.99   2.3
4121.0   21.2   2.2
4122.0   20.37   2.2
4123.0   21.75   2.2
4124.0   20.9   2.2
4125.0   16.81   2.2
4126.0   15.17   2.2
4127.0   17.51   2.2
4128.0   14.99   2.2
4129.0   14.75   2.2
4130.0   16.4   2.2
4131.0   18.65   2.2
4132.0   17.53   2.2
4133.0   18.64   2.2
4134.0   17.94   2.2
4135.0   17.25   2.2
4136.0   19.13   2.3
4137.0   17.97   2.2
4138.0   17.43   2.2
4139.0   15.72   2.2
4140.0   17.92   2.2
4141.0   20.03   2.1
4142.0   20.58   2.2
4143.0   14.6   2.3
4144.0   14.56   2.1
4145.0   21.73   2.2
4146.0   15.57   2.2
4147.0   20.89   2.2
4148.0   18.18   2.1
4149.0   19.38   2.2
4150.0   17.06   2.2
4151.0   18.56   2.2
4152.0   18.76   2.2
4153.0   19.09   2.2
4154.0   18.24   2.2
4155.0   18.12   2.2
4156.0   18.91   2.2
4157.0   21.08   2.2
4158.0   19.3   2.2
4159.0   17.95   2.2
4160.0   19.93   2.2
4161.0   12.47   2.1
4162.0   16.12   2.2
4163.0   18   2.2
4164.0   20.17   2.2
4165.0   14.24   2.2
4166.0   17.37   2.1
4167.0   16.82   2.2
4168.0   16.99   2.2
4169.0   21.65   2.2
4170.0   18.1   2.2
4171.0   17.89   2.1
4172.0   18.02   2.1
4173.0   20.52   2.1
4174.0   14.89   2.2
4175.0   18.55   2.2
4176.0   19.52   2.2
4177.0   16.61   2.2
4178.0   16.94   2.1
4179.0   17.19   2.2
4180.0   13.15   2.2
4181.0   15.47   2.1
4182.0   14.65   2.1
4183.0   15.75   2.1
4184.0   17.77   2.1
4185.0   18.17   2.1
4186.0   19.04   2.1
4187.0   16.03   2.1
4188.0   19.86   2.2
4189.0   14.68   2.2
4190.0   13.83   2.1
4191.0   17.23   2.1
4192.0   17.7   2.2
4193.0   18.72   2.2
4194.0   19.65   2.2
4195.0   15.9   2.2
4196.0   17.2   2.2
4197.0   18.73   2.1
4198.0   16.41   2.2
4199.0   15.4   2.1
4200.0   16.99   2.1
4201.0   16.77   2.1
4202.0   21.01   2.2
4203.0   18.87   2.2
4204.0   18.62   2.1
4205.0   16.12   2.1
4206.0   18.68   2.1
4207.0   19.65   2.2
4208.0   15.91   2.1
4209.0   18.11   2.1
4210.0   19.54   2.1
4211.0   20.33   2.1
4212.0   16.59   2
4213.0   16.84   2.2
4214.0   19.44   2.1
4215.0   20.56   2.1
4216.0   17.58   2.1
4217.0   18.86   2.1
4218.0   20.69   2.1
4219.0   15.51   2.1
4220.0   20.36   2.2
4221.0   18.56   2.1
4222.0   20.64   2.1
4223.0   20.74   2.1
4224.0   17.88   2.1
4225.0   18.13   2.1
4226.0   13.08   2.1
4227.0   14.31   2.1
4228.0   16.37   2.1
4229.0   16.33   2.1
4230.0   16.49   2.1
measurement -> 1.3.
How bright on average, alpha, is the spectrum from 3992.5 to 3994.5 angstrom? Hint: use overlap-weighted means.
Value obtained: 18.5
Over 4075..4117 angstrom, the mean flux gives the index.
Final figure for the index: 15.5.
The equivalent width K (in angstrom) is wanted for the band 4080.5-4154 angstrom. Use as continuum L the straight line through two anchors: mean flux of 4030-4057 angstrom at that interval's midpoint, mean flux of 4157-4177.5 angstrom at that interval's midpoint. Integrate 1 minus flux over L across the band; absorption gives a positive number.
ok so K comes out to 4.78 angstrom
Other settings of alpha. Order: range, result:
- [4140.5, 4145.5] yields 18.3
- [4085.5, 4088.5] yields 19.9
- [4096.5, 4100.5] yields 12.8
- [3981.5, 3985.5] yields 16.5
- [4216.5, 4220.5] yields 18.9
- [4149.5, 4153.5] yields 18.4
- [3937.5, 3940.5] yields 15.8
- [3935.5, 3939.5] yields 13.2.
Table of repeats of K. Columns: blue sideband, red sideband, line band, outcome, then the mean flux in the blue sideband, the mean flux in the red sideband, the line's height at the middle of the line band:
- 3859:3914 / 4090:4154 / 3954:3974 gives 2.9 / 14.6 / 16.6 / 15.3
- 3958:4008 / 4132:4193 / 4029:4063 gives -4.4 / 15.9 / 17.7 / 16.5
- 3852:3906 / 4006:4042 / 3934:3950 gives 1.5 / 14.8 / 19.3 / 16.8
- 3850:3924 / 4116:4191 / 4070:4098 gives 1.9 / 15.3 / 17.8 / 17.1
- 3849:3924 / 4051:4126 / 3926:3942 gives 3.4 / 15.3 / 16.9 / 15.7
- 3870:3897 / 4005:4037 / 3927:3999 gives 7.7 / 13.3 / 19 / 16.6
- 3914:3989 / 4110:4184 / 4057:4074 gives -2.5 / 14.7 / 17.8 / 16.5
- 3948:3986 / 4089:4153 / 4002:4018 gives -5.0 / 14.4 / 16.6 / 15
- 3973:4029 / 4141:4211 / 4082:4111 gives 4.8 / 18.2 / 17.7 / 17.9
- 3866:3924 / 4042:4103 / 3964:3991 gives 2.9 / 14.9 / 17.2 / 16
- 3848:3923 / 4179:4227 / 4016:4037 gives -2.7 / 15.3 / 17.6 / 16.4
